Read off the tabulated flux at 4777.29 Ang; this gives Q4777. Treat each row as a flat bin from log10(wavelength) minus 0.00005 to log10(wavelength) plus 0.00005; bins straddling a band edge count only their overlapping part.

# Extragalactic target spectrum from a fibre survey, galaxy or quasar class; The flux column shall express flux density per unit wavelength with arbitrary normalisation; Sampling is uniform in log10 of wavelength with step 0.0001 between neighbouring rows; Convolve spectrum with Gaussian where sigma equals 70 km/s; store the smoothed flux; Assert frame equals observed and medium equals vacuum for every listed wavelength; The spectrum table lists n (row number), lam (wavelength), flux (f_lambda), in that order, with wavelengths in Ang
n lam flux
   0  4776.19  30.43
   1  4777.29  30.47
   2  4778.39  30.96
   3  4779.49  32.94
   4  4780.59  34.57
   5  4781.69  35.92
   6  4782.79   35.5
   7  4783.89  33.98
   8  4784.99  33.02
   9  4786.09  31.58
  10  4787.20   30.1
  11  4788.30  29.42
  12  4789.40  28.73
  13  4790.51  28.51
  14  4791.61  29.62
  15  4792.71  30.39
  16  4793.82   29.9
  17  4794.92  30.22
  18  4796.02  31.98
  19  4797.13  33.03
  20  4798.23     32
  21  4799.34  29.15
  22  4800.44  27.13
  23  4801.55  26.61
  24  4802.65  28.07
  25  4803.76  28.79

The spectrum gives 30.47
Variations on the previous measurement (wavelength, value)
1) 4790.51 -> 28.51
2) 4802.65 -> 28.07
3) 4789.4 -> 28.73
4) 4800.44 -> 27.13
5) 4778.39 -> 30.96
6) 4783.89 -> 33.98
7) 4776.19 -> 30.43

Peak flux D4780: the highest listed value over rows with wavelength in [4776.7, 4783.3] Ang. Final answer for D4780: 35.92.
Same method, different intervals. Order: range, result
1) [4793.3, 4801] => 33.03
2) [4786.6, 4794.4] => 30.39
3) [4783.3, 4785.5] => 33.98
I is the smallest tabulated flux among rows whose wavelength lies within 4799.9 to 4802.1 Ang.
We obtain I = 26.61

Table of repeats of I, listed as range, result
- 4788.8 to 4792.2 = 28.51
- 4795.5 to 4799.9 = 29.15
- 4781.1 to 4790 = 28.73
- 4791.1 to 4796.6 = 29.62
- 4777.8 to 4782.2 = 30.96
